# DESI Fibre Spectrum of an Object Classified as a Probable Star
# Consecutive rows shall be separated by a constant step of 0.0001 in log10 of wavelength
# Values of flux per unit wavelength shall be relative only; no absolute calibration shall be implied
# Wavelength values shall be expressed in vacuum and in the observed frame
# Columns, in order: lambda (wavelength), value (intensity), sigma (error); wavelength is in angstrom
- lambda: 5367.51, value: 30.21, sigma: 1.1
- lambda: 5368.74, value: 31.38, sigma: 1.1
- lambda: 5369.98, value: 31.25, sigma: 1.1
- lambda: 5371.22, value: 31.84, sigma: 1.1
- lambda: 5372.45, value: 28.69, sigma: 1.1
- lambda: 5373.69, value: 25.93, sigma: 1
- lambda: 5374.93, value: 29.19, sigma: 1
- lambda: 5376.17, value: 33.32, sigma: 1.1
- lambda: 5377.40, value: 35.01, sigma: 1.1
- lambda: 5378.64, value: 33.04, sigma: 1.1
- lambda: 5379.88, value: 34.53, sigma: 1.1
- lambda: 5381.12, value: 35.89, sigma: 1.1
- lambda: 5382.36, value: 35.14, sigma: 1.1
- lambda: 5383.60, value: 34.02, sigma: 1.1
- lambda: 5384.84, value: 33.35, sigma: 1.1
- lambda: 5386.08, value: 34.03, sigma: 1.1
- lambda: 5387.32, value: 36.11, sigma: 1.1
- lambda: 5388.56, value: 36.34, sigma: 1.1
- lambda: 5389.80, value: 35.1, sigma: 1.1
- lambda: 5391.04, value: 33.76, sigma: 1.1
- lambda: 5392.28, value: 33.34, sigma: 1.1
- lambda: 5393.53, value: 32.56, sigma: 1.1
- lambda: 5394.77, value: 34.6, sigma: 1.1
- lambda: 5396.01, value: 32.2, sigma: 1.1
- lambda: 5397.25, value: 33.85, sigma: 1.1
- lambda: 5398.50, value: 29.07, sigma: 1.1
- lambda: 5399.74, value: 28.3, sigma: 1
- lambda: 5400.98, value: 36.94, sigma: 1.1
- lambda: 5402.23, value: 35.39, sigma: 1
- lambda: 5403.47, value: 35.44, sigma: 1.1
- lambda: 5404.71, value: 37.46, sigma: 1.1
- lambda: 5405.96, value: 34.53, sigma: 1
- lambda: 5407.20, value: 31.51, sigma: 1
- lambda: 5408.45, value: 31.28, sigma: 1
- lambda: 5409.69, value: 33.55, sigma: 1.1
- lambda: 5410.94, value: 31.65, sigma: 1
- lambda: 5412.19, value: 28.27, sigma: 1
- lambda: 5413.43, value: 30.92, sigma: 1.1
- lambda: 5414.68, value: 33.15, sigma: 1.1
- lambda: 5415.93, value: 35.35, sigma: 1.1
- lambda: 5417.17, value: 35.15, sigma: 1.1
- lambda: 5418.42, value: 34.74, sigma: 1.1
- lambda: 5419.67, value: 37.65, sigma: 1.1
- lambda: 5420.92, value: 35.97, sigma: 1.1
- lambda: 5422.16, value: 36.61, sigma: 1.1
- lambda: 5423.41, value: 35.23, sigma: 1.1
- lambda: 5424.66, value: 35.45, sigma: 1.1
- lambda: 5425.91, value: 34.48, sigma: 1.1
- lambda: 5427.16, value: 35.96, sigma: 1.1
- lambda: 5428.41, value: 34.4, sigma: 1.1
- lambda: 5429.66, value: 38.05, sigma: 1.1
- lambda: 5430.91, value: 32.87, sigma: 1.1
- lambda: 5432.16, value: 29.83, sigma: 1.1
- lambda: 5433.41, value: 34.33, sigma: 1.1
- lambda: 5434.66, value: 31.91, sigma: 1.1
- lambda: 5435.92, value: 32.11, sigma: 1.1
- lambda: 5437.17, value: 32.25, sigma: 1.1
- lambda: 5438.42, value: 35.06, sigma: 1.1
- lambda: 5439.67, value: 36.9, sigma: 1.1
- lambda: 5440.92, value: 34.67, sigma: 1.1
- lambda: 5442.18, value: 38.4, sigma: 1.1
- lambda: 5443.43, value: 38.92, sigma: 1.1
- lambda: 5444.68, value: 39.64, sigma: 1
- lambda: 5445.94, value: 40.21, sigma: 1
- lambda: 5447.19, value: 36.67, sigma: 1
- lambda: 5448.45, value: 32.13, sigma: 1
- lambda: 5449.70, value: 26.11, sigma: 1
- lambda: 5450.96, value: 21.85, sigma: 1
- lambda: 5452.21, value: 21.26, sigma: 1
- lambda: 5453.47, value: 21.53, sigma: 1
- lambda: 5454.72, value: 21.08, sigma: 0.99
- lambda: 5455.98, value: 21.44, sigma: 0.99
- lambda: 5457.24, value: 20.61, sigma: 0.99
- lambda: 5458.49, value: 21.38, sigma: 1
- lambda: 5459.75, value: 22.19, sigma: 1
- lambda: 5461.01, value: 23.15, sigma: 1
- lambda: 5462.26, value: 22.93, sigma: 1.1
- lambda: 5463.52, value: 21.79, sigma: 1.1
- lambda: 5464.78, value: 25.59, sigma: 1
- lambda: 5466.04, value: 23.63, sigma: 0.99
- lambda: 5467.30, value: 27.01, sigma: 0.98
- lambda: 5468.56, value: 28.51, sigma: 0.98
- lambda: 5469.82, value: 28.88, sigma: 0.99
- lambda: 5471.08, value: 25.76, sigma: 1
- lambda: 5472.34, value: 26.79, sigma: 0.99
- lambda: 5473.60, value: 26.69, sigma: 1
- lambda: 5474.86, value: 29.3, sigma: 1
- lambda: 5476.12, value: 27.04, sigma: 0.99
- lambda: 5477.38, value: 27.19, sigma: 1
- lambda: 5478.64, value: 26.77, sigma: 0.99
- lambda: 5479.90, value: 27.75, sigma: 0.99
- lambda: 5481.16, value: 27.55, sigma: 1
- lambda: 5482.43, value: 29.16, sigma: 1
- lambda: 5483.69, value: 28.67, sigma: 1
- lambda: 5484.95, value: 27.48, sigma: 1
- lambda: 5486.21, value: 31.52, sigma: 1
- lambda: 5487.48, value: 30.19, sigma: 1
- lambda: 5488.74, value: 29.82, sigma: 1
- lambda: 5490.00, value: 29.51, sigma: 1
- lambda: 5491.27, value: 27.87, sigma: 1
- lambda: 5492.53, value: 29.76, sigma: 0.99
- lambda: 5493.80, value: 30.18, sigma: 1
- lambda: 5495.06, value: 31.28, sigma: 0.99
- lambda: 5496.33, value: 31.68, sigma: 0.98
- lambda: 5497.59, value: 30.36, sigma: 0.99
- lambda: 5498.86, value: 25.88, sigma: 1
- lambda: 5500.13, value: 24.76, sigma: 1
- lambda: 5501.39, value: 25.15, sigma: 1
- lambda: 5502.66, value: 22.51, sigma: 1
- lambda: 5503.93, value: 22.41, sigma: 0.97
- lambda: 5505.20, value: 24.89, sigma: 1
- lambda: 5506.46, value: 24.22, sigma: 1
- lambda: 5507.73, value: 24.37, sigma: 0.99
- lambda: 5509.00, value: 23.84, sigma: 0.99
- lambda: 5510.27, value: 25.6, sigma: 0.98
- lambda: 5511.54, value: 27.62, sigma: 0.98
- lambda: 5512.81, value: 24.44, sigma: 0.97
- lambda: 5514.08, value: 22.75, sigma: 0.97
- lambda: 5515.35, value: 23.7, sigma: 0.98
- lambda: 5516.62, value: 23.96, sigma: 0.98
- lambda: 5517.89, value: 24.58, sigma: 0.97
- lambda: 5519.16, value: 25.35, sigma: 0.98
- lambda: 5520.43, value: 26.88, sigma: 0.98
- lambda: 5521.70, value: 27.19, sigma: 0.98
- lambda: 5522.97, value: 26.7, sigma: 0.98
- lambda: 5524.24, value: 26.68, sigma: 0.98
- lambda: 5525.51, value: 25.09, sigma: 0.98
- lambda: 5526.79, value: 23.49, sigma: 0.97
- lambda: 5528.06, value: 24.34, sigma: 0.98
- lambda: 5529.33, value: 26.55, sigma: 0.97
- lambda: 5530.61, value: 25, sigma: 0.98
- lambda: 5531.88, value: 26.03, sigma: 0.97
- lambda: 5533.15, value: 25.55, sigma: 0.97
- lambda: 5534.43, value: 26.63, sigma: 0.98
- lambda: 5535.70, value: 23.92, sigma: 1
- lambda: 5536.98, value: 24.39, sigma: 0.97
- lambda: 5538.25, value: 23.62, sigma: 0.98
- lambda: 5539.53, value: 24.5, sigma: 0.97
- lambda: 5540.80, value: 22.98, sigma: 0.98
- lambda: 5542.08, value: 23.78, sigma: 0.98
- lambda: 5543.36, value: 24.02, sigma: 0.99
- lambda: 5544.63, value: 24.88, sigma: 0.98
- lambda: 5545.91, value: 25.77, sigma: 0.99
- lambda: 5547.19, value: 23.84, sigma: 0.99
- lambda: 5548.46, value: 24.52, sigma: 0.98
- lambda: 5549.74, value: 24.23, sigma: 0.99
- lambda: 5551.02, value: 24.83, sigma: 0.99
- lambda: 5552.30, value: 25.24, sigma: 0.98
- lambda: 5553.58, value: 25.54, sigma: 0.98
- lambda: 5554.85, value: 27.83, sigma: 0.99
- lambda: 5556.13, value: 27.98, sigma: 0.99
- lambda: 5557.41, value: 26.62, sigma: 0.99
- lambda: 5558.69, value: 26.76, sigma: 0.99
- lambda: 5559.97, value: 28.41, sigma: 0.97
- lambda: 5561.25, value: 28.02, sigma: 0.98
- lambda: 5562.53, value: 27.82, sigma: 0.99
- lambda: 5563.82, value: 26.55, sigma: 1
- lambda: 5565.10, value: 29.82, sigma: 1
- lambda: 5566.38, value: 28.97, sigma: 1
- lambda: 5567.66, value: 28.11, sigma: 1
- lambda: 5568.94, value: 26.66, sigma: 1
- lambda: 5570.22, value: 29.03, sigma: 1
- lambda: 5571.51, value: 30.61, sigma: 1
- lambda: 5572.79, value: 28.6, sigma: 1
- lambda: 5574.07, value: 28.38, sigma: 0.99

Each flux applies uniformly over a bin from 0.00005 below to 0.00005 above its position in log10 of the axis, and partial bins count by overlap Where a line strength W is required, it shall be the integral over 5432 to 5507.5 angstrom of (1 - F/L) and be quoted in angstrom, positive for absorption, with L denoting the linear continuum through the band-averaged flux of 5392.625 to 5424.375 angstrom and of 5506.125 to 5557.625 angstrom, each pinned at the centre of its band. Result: 3.15 angstrom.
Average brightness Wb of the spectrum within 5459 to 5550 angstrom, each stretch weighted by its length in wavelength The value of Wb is 26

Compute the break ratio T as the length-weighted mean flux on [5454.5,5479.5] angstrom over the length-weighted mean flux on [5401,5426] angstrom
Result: 0.7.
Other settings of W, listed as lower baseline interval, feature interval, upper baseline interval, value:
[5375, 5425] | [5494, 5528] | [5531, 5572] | 3.1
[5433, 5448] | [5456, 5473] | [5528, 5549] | 4.5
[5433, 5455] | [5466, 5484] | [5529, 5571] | 1.7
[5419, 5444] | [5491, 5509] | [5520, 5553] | 1.2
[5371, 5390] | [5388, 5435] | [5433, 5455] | -1.8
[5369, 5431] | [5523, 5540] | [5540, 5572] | 1.5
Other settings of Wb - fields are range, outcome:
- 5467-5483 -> 27.6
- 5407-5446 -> 34.5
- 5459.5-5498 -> 27.7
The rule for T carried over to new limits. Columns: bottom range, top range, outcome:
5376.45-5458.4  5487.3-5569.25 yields 0.79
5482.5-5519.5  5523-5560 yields 0.94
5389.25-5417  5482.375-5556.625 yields 0.78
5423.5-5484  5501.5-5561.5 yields 0.86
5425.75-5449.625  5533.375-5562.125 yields 0.73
